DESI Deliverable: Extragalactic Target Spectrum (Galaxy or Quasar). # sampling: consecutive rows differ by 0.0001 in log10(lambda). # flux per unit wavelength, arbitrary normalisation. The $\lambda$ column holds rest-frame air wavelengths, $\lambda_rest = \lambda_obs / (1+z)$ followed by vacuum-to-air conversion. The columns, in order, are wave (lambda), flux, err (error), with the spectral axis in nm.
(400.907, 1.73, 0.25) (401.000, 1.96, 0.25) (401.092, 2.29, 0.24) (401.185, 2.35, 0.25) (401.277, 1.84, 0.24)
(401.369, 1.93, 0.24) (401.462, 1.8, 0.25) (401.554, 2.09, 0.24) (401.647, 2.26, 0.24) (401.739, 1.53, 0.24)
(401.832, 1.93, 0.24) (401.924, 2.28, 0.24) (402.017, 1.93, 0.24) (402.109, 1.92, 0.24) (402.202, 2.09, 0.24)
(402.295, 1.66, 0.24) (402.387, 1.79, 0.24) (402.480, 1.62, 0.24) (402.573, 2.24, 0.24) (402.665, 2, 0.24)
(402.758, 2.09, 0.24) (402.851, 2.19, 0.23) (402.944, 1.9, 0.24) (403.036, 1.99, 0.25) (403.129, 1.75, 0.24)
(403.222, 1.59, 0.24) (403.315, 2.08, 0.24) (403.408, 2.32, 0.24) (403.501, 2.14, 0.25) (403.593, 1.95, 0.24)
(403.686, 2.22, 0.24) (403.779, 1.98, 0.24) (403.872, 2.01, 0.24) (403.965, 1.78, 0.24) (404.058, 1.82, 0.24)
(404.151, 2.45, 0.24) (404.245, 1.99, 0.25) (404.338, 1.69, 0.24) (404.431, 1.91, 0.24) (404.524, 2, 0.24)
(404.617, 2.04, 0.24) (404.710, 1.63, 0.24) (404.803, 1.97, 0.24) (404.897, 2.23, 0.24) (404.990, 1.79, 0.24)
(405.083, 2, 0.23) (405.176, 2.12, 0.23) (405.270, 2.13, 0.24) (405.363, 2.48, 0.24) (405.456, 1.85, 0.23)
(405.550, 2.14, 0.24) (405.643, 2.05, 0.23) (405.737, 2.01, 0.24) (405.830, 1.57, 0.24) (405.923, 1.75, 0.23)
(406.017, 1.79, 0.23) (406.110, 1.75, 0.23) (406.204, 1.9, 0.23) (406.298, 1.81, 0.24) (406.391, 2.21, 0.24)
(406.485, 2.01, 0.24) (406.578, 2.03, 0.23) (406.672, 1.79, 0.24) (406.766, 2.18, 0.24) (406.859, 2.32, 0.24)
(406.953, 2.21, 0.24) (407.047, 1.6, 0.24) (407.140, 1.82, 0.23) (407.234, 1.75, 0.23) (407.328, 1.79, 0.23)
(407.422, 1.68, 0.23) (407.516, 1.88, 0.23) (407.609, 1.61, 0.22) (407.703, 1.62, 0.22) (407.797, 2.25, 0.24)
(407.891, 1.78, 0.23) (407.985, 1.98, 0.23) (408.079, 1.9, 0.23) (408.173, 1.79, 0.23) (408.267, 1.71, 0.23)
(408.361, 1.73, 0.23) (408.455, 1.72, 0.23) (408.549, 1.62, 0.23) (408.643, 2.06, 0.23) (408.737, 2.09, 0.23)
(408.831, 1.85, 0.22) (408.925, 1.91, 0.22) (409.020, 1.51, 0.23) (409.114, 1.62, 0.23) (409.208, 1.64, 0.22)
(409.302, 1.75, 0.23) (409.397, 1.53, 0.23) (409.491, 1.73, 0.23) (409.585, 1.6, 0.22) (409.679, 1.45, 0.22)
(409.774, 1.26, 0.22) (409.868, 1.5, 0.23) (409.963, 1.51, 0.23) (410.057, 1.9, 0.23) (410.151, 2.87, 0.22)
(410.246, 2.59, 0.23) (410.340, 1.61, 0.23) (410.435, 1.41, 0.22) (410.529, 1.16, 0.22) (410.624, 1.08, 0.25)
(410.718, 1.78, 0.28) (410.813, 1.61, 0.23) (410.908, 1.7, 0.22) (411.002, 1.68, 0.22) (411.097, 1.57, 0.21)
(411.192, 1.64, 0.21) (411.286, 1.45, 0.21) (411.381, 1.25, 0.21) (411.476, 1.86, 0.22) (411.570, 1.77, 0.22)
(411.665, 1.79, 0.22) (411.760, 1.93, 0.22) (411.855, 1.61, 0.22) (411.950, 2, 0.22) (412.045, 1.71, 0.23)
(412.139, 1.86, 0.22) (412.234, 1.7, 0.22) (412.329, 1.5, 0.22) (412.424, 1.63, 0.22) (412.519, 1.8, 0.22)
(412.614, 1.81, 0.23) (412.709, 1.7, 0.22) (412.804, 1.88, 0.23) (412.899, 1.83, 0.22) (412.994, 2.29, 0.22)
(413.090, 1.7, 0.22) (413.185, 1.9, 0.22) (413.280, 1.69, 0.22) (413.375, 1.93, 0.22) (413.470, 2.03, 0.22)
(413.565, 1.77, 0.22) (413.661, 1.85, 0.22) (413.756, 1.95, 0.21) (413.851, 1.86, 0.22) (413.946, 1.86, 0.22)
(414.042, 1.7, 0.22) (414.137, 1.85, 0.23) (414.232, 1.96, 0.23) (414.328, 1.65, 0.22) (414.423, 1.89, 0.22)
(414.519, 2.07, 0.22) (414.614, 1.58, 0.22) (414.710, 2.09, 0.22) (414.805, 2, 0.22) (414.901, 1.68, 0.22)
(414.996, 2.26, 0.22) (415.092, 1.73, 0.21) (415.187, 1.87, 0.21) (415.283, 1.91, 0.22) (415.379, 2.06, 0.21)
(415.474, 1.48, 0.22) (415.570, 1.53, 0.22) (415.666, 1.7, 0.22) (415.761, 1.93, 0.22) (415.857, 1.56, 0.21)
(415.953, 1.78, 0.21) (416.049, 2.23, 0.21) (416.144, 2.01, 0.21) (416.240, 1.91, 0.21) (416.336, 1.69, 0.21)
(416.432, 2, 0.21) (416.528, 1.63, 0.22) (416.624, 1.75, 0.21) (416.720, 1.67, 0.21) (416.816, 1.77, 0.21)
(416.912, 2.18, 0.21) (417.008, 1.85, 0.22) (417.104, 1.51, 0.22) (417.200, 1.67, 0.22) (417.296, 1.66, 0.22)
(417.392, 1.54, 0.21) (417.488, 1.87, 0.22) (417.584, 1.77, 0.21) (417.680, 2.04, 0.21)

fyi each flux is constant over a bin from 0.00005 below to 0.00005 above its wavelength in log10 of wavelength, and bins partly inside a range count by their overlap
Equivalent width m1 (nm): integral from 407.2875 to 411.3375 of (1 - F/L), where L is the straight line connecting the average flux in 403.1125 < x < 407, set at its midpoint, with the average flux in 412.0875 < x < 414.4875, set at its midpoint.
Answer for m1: 0.39 nm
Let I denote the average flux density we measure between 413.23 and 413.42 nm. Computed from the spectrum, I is 1.81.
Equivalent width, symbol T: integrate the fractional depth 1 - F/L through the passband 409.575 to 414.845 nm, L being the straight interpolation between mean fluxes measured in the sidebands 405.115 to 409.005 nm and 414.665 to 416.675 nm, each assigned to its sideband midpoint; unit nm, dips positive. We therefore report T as 0.30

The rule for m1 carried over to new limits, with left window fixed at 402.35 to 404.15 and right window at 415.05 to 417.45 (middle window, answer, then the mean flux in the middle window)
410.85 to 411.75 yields 0.104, 1.65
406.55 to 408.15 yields 0.027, 1.89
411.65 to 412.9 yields 0.055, 1.77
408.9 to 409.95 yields 0.171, 1.58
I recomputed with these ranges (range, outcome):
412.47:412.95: 1.81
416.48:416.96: 1.8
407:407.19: 1.71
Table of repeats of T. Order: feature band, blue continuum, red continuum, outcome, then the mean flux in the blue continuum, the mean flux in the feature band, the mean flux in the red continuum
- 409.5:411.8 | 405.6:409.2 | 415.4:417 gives 0.216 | 1.86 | 1.67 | 1.81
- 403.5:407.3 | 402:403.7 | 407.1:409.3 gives -0.168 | 1.97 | 1.97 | 1.79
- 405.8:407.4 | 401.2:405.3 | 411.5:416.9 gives 0.024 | 1.97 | 1.9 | 1.83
